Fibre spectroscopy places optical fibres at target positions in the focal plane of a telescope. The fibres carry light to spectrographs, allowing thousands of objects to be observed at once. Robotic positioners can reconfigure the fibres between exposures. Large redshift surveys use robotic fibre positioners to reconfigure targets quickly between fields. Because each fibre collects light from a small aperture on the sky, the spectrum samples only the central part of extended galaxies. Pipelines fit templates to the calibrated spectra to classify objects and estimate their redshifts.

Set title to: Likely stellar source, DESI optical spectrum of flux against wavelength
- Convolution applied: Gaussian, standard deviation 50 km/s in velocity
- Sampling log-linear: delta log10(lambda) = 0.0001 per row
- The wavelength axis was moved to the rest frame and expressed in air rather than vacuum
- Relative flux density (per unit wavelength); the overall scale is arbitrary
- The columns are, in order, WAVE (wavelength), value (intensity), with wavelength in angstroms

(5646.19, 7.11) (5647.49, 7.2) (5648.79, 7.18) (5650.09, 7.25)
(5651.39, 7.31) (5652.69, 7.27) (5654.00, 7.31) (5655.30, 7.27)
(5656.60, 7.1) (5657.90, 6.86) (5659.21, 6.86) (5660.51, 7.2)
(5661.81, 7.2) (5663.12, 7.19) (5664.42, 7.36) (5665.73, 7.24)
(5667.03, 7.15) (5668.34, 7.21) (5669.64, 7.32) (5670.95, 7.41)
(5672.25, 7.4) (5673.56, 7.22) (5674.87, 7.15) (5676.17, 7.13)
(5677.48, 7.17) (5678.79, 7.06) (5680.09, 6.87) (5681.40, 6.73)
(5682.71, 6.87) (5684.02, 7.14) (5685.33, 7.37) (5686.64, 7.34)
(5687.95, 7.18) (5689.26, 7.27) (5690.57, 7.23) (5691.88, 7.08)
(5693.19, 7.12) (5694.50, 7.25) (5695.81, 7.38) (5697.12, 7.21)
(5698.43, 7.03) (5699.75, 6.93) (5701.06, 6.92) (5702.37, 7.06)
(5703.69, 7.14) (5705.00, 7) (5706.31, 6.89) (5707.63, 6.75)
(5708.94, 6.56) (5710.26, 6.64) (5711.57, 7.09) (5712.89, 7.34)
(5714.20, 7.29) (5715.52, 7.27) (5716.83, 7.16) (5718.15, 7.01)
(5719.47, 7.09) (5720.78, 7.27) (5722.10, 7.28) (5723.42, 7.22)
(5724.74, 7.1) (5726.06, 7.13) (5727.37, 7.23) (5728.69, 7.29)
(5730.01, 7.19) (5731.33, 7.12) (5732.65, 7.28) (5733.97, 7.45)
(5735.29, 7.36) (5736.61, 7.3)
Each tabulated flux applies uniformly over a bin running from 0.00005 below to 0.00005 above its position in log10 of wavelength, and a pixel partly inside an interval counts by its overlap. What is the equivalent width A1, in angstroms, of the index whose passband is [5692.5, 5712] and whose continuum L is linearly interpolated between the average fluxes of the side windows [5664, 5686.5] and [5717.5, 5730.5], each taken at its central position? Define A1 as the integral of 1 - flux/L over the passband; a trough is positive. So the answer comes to 0.5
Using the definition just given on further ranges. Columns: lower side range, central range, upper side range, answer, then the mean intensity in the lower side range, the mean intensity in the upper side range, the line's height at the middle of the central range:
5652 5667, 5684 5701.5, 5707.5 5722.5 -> -0.17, 7.17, 7.07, 7.11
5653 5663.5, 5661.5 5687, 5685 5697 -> 0.02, 7.12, 7.24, 7.18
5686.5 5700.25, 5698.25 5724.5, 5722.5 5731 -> 0.51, 7.18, 7.19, 7.19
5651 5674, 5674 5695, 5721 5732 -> 0.25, 7.21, 7.2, 7.21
